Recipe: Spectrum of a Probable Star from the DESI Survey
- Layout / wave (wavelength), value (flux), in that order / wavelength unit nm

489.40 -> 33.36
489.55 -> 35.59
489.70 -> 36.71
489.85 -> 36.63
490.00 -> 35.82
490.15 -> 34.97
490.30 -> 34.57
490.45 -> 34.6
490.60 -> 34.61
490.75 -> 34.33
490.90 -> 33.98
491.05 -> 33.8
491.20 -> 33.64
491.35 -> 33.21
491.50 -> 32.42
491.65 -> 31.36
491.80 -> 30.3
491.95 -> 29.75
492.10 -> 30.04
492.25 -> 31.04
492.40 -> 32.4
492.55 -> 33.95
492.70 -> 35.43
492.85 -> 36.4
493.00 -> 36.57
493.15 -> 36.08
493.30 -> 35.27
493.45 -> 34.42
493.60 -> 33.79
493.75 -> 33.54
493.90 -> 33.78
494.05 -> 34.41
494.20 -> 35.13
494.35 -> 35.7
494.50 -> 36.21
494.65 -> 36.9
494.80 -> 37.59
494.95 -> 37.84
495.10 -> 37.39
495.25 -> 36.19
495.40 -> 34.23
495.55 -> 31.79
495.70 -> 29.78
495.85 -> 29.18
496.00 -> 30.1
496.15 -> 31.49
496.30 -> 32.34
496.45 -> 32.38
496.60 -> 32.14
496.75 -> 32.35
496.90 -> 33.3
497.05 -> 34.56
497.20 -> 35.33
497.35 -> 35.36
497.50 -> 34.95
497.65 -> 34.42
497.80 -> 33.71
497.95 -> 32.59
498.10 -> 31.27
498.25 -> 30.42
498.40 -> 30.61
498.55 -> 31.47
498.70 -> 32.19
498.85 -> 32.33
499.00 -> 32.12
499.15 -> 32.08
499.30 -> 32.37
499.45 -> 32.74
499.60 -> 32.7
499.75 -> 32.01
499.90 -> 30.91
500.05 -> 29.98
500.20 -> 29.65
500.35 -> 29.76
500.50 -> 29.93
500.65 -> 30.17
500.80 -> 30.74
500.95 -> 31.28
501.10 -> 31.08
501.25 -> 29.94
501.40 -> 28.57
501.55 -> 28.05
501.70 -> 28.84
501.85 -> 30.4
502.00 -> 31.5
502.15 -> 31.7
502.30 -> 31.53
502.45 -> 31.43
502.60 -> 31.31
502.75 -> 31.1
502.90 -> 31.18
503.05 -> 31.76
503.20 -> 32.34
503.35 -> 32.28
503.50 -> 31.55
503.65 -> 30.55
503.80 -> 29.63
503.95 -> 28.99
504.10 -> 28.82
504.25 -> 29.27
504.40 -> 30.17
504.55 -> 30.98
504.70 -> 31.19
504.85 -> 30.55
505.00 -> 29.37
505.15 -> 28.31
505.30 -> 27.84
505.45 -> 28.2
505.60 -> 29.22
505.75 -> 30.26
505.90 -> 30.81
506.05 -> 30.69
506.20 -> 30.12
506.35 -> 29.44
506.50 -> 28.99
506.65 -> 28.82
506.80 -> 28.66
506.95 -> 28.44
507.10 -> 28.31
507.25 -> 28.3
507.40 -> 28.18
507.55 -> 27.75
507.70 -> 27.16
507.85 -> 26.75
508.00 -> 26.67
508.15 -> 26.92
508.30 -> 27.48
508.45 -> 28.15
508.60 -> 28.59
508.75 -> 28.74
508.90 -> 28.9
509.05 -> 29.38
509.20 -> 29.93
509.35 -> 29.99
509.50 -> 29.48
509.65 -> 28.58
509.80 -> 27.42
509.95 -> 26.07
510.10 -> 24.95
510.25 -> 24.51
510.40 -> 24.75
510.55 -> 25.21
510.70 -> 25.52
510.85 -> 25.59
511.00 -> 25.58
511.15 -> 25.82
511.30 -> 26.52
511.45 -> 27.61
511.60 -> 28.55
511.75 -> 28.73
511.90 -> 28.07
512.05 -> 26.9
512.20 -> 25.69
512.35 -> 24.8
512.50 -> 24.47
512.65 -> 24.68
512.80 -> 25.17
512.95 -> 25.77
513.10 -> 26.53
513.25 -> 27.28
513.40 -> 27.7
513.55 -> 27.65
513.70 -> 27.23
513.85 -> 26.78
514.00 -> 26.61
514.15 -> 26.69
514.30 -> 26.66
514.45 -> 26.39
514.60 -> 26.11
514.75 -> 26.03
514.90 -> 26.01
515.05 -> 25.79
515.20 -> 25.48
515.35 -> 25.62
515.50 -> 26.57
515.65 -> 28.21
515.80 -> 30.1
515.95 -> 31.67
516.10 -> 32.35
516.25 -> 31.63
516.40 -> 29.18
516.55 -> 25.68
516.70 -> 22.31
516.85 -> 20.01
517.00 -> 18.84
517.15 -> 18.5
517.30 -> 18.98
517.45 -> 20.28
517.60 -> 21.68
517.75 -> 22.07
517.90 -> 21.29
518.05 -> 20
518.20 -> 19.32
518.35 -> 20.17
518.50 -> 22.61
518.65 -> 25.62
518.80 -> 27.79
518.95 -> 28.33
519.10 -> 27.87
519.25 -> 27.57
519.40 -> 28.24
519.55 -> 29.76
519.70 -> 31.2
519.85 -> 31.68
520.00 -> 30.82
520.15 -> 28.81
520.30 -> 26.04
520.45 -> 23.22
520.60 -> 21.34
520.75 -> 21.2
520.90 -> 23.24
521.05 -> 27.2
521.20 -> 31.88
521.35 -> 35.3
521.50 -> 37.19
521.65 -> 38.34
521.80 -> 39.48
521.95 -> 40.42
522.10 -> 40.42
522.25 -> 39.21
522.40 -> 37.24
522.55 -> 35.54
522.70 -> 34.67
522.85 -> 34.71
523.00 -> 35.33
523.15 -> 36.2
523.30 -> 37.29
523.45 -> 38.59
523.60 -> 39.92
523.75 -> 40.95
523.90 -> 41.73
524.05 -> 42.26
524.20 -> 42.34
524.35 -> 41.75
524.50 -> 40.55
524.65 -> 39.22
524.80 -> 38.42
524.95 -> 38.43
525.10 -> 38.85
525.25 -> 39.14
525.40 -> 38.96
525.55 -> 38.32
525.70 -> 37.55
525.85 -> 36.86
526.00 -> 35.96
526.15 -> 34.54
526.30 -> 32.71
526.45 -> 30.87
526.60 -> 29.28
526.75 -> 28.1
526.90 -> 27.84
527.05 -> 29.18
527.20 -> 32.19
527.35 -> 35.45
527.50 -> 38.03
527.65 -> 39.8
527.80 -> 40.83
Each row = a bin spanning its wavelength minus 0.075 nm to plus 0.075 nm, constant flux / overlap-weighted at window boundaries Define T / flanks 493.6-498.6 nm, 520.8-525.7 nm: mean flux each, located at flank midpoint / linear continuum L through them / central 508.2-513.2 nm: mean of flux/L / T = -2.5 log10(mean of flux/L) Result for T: 0.31 mag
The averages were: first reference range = 33.6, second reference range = 37.5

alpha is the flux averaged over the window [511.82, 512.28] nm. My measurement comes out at 26.9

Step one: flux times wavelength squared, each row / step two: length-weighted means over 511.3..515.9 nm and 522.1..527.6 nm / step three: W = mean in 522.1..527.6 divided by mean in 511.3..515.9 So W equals 1.4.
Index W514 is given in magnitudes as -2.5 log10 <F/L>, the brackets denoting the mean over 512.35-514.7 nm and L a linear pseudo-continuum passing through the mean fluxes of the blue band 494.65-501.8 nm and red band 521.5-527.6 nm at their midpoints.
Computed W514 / 0.31 mag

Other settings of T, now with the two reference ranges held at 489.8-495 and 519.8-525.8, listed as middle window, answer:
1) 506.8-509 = 0.24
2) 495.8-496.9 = 0.09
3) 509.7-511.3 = 0.34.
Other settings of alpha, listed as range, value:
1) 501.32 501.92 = 29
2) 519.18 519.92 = 29.7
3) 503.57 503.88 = 30.1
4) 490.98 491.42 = 33.6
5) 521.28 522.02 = 38.1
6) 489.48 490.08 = 36.2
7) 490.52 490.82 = 34.5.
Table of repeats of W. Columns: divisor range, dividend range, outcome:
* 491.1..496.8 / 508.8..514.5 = 0.86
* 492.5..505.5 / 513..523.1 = 0.93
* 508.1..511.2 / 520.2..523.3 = 1.27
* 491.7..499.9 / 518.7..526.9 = 1.14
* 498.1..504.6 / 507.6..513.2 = 0.90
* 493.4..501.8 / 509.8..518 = 0.84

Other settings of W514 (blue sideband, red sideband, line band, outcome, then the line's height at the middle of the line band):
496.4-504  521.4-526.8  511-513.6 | 0.29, 34.6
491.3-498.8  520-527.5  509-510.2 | 0.21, 34.2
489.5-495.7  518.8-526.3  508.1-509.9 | 0.20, 34.6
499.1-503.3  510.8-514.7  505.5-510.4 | 0.00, 28.3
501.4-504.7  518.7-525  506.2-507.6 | 0.10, 31.3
